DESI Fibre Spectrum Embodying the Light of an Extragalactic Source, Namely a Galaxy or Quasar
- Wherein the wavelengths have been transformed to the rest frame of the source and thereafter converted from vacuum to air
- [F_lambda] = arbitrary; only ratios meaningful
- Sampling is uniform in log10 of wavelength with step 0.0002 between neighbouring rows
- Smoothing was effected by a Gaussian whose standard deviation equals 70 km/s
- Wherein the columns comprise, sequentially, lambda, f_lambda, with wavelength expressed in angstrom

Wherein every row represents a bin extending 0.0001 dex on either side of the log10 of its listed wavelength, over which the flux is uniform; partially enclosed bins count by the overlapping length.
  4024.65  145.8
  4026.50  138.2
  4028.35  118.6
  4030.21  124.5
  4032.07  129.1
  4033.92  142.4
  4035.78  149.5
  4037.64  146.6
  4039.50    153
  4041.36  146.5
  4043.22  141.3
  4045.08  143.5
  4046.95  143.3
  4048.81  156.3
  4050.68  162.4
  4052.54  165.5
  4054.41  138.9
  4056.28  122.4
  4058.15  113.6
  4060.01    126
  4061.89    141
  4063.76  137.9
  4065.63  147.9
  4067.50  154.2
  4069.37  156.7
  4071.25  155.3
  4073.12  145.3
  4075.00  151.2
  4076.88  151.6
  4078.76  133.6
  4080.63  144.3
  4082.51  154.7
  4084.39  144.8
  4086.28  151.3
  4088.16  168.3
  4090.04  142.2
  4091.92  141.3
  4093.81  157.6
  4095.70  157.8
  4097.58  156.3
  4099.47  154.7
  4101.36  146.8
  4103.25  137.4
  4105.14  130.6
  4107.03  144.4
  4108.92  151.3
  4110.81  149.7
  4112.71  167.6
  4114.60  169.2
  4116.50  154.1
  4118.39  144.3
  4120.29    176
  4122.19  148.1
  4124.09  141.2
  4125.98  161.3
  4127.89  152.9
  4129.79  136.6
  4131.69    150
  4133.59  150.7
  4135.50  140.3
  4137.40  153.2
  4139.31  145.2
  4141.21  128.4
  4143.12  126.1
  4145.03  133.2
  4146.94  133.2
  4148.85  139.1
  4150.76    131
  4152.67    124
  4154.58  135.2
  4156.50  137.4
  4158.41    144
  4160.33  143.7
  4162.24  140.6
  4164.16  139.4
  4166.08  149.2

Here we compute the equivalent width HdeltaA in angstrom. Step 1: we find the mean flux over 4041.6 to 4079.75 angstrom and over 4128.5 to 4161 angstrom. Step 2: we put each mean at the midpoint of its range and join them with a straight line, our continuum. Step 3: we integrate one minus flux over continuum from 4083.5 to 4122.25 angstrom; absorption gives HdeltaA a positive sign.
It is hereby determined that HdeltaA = -3.0 angstrom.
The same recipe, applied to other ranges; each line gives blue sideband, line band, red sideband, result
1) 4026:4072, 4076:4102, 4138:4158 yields -2.2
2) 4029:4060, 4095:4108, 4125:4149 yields -0.4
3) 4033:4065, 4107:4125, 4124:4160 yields -1.8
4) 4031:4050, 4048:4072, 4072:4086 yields 0.3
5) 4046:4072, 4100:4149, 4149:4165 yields -2.6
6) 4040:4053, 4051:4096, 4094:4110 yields 1.0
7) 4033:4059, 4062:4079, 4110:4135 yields -0.1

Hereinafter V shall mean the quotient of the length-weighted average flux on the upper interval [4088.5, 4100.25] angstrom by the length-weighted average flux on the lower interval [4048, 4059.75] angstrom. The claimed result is 1.1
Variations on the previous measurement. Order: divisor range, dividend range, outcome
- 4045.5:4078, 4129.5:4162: 0.95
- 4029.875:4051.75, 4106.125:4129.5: 1.06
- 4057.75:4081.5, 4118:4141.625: 1.04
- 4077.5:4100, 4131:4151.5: 0.92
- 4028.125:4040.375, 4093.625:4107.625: 1.07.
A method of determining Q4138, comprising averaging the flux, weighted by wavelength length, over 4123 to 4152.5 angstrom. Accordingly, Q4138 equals 141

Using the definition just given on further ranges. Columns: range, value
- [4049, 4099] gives 147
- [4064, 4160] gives 147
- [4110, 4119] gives 158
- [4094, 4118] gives 152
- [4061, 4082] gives 147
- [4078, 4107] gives 148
